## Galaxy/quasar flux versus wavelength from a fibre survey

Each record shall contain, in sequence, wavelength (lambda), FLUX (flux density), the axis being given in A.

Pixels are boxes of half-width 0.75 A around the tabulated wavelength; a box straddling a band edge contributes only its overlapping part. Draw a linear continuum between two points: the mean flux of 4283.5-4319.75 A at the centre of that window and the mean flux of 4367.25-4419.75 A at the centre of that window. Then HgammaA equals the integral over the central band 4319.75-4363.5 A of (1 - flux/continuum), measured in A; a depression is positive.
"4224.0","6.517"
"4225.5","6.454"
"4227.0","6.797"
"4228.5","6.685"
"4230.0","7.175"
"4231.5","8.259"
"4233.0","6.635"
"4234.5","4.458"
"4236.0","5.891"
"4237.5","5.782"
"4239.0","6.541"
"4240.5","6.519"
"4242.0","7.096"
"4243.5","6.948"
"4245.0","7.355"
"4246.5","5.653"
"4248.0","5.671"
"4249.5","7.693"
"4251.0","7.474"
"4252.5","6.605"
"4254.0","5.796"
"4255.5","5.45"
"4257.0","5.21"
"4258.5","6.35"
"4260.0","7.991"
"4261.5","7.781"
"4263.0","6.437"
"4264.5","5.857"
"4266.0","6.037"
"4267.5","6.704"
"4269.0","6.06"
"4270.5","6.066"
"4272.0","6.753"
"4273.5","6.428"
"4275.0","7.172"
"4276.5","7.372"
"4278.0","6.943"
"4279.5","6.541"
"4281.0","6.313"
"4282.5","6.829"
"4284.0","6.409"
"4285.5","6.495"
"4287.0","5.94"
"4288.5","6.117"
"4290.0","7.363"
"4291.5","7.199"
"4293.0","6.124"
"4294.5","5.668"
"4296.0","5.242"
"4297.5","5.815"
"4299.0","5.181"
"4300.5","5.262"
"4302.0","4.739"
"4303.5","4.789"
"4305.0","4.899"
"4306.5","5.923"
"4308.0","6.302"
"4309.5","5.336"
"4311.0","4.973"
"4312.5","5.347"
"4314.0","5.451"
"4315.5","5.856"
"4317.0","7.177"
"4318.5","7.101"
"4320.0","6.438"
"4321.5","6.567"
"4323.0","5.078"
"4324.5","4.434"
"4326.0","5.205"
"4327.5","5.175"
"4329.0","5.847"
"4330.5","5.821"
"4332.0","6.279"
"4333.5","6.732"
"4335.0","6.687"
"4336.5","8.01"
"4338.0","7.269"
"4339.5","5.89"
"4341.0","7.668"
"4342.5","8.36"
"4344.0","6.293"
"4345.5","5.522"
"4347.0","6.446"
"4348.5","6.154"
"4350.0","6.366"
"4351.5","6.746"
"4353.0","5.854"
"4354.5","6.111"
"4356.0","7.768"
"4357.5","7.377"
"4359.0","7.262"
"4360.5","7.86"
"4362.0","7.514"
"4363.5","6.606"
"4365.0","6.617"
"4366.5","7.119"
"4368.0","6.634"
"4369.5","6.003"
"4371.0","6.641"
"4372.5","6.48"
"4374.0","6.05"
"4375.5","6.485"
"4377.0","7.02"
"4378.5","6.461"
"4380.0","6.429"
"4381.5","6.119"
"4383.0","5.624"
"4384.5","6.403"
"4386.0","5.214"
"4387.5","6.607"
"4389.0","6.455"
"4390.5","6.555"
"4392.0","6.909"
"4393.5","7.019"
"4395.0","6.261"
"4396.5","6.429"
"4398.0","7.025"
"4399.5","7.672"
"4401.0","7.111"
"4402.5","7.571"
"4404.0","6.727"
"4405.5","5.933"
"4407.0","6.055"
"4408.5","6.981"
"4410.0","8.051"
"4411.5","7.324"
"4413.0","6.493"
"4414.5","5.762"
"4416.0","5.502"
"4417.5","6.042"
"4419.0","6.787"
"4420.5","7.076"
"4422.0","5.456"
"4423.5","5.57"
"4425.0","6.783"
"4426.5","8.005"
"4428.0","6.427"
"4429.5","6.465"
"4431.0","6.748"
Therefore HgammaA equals -2.5 A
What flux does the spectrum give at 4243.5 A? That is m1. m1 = 6.948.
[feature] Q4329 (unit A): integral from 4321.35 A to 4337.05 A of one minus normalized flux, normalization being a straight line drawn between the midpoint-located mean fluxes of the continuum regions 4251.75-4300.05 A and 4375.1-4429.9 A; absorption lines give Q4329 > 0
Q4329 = 1.3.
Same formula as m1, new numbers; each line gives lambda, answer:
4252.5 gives 6.605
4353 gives 5.854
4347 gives 6.446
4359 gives 7.262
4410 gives 8.051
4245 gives 7.355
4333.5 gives 6.732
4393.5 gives 7.019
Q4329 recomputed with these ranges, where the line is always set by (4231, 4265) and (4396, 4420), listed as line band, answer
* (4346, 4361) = -0.3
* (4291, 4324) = 4.3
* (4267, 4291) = -0.2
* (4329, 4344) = -0.6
